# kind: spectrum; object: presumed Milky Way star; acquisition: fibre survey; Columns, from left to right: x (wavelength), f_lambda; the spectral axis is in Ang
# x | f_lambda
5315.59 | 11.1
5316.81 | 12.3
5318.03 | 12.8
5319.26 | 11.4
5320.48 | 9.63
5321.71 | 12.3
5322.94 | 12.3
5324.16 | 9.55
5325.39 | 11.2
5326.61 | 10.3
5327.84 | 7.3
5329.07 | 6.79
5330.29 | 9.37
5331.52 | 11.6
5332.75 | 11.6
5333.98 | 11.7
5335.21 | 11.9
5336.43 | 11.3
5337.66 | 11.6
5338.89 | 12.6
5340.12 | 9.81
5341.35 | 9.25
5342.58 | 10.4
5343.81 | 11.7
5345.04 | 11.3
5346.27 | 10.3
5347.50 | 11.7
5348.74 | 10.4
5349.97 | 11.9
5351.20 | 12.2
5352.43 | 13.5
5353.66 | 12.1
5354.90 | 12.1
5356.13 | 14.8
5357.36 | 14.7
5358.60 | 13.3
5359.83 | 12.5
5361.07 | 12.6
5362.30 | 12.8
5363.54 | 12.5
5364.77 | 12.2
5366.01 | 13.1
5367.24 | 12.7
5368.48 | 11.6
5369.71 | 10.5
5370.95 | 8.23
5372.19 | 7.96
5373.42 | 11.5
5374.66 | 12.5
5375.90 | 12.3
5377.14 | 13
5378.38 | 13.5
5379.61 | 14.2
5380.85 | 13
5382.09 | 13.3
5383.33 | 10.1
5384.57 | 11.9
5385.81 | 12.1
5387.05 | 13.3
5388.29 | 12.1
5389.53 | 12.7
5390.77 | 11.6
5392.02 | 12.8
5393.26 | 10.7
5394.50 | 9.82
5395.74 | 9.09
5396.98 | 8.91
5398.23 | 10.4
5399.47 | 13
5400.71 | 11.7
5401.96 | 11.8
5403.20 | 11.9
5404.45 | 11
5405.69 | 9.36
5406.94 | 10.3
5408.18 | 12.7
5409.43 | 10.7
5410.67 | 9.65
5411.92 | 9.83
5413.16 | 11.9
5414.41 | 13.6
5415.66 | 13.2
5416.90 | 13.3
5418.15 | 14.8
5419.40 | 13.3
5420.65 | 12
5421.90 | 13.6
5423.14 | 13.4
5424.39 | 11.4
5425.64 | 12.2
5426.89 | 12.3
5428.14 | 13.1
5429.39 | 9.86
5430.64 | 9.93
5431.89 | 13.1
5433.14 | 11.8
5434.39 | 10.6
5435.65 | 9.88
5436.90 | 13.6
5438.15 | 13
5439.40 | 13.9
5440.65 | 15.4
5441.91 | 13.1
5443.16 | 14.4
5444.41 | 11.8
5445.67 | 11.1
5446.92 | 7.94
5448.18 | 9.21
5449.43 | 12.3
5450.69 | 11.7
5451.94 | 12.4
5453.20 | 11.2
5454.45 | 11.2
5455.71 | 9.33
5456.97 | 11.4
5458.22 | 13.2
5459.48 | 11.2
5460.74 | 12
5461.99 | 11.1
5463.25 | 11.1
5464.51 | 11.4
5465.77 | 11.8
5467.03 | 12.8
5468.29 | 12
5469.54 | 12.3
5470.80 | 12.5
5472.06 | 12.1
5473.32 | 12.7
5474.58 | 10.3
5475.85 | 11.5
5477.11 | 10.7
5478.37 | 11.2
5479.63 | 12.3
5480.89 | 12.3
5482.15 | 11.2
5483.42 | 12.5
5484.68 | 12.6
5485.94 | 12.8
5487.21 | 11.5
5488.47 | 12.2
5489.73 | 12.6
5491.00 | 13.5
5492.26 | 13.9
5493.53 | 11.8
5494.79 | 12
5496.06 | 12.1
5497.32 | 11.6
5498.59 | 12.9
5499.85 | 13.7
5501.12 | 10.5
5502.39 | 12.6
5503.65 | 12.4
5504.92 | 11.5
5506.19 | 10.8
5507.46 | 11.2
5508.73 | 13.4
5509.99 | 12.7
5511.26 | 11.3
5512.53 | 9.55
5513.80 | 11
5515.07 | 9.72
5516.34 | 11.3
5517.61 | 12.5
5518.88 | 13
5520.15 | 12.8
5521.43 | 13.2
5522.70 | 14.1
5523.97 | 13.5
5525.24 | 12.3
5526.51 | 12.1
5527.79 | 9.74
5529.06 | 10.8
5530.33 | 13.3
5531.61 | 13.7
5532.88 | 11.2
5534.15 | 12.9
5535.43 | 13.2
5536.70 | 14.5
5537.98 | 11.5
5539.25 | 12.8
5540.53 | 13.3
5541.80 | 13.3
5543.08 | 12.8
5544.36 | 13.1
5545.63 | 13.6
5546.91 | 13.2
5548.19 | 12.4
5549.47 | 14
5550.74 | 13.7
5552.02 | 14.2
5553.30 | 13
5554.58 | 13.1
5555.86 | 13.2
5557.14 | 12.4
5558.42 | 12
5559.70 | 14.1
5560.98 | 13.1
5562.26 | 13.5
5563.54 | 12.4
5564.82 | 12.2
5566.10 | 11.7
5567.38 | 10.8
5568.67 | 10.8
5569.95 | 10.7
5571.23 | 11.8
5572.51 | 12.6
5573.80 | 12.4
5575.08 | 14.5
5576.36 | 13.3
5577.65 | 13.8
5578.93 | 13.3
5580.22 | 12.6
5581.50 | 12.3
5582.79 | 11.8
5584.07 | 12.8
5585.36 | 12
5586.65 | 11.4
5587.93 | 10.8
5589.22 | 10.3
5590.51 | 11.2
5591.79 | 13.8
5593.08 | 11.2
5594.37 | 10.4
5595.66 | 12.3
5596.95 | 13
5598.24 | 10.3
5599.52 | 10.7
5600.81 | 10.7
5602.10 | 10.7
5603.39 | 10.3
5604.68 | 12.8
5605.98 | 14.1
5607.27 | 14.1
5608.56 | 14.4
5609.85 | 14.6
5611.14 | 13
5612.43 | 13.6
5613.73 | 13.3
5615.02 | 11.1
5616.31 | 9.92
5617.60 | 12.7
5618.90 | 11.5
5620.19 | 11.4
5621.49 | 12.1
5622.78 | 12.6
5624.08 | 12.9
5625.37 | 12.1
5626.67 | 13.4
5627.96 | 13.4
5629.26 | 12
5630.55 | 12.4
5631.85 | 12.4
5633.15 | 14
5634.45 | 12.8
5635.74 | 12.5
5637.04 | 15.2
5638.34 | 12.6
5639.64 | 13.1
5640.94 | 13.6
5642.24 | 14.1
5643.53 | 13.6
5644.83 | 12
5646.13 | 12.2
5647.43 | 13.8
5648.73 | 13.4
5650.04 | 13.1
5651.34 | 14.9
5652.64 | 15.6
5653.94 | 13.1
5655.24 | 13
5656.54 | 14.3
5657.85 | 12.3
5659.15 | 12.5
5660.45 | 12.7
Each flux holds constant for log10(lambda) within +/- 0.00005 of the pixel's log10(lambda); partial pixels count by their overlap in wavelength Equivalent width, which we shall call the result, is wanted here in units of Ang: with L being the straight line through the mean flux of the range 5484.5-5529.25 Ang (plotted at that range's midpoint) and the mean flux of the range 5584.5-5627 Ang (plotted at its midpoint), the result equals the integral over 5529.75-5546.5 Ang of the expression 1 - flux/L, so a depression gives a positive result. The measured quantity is -1.3 Ang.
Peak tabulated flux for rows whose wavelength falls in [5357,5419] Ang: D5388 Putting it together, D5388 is 14.8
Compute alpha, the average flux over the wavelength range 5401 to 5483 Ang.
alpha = 11.8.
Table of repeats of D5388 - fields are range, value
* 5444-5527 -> 14.1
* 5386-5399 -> 13.3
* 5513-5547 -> 14.5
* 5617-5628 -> 13.4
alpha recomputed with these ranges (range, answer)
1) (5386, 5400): 11.3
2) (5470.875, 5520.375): 12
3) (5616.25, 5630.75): 12.3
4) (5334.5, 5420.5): 11.8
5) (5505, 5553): 12.5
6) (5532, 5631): 12.5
